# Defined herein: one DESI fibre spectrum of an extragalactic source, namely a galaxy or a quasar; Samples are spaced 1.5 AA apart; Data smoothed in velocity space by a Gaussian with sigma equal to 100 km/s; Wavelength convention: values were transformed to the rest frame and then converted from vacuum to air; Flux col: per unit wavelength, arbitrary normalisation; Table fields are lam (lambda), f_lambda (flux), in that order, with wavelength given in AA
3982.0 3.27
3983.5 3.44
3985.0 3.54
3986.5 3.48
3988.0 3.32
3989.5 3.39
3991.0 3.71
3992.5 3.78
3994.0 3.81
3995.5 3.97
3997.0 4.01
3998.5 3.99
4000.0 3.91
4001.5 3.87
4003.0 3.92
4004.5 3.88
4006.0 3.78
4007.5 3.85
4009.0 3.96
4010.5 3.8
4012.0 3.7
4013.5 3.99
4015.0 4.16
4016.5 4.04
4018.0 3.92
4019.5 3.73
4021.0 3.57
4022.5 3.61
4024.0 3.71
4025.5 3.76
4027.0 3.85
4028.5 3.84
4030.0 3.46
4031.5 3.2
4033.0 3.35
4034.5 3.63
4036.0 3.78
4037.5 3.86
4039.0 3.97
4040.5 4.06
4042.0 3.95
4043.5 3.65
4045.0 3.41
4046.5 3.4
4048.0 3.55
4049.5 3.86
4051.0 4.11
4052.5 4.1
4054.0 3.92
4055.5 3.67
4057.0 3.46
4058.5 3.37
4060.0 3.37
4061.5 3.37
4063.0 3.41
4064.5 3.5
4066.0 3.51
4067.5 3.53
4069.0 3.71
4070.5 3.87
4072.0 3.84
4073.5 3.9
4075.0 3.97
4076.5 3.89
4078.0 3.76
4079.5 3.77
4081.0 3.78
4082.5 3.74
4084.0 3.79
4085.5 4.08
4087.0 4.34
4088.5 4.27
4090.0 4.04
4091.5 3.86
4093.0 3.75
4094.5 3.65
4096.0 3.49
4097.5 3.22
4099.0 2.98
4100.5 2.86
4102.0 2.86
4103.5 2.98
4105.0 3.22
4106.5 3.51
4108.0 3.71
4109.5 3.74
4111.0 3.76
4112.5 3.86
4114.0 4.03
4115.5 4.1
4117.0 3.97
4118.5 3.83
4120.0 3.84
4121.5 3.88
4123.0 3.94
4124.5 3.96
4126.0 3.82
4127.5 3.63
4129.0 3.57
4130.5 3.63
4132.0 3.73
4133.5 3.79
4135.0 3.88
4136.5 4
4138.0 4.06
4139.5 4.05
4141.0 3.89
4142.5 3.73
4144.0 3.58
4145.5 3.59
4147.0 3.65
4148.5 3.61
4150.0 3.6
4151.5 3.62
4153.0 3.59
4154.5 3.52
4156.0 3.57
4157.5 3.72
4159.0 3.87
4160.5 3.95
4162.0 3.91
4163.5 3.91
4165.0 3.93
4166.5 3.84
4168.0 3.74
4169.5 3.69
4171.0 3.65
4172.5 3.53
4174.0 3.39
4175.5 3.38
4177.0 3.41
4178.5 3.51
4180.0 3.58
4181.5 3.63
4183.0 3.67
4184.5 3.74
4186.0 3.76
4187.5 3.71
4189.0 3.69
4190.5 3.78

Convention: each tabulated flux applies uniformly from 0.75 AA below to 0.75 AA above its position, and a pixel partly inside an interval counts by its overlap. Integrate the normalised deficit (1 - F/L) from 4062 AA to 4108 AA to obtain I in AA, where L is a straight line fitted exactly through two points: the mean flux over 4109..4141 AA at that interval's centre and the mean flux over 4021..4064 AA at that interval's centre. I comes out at 1.6 AA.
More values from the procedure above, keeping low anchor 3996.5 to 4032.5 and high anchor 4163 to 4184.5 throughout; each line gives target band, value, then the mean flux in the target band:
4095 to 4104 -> 1.5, 3.08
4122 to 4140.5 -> -0.8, 3.84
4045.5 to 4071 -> 0.9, 3.63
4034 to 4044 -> -0.2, 3.85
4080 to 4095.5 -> -0.8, 3.92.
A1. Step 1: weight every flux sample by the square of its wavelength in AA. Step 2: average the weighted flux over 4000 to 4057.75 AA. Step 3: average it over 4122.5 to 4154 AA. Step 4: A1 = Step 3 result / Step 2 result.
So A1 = 1.05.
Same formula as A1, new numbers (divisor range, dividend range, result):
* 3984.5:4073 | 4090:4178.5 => 1.04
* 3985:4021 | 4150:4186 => 1.04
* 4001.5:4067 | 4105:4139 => 1.07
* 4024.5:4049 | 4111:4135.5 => 1.09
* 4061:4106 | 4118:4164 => 1.07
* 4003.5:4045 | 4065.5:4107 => 1.00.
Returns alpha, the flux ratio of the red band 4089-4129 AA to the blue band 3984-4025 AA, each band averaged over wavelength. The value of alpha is 0.96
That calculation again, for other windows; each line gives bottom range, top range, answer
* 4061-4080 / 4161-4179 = 0.99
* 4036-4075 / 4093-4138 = 0.98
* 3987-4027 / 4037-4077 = 0.97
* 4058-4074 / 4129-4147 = 1.06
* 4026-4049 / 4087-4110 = 0.95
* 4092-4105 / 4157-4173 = 1.17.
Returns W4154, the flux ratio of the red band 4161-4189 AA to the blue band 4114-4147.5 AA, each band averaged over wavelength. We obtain 0.96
